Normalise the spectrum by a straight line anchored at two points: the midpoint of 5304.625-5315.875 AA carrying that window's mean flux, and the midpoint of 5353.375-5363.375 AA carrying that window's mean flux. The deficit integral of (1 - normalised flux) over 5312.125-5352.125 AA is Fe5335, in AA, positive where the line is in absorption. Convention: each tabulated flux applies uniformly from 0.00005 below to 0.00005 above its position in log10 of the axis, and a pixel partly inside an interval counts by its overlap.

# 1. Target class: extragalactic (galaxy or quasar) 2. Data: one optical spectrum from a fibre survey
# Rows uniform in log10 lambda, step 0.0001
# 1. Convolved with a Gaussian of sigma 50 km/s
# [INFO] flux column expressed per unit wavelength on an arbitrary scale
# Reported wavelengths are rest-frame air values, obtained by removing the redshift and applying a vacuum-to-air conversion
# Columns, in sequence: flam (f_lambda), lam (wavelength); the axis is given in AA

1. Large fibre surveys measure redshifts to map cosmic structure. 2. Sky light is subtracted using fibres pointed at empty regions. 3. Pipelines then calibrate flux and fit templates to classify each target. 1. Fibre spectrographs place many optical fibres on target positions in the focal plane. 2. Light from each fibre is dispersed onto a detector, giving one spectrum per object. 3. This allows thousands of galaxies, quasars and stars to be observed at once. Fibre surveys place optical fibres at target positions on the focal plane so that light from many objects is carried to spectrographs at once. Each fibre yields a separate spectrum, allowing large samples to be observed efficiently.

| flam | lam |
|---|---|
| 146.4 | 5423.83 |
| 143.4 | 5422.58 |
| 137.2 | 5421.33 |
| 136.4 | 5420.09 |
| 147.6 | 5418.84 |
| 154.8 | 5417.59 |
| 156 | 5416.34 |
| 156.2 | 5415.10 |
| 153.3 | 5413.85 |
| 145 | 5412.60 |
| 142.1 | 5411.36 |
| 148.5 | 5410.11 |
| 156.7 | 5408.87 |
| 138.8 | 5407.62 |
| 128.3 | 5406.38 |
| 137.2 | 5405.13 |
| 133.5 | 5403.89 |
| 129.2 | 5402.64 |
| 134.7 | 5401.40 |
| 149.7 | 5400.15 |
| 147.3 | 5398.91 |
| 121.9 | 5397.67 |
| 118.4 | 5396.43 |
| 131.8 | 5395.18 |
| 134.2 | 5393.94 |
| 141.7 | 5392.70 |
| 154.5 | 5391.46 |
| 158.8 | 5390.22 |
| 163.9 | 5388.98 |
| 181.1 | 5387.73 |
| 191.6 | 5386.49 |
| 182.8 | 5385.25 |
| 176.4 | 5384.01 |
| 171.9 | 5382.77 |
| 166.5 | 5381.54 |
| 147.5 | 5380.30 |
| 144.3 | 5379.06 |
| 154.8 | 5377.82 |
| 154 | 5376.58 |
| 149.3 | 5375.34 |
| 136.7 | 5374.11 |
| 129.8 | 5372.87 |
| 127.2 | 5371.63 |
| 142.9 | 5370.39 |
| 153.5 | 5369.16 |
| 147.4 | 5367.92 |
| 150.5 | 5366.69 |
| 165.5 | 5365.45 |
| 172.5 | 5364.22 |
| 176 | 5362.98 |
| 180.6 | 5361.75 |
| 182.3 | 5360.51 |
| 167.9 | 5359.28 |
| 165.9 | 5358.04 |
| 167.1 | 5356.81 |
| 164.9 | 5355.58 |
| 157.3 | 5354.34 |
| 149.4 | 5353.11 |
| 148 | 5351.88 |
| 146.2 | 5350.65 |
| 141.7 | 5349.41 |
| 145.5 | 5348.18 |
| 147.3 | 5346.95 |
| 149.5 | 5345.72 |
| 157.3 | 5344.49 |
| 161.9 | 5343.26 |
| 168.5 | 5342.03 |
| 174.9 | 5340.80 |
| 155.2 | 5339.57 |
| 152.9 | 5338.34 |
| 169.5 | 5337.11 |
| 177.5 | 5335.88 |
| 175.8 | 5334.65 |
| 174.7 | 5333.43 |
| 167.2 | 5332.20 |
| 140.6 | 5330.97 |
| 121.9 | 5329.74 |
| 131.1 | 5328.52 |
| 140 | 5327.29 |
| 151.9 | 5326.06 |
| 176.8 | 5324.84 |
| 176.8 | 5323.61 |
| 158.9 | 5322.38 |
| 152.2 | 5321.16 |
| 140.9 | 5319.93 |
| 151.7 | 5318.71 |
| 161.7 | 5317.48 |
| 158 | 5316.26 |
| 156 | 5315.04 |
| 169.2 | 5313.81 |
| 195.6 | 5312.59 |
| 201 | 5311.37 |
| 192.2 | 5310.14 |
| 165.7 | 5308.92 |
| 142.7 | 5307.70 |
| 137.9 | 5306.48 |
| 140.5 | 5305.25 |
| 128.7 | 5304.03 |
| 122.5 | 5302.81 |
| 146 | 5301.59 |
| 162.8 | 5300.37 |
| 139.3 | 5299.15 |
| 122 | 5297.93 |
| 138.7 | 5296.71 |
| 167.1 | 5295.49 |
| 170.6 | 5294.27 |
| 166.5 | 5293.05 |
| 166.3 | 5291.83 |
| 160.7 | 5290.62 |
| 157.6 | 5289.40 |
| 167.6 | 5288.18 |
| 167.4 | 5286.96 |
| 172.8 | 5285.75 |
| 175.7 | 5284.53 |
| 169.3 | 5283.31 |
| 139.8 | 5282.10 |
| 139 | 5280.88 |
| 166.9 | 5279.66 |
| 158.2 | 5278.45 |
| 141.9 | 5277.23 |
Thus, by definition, 2.5 AA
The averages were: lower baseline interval 166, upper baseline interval 169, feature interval 157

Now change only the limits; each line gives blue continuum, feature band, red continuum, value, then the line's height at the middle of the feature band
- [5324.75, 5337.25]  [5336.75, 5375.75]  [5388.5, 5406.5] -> -1.8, 149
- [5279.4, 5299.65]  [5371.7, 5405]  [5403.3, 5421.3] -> -0.4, 148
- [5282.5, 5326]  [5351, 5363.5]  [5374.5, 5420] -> -0.9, 154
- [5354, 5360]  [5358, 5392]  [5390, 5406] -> -1.8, 153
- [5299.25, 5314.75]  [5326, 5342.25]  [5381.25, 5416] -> -0.2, 156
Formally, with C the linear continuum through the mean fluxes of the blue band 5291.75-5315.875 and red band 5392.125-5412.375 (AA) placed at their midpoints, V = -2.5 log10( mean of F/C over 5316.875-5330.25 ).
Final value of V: 0.01 mag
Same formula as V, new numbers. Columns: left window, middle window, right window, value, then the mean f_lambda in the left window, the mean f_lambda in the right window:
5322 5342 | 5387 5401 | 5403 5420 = 0.02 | 159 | 145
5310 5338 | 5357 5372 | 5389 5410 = -0.08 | 162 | 140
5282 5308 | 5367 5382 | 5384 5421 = 0.02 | 153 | 148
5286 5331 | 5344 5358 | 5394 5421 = -0.02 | 156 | 141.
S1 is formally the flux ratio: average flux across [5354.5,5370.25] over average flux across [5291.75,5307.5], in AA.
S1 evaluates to 1.1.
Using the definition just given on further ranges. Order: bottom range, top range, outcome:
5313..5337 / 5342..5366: 1.02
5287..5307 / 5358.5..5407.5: 1.01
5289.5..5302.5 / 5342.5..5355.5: 0.99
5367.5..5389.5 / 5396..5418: 0.90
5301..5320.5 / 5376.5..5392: 1.06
